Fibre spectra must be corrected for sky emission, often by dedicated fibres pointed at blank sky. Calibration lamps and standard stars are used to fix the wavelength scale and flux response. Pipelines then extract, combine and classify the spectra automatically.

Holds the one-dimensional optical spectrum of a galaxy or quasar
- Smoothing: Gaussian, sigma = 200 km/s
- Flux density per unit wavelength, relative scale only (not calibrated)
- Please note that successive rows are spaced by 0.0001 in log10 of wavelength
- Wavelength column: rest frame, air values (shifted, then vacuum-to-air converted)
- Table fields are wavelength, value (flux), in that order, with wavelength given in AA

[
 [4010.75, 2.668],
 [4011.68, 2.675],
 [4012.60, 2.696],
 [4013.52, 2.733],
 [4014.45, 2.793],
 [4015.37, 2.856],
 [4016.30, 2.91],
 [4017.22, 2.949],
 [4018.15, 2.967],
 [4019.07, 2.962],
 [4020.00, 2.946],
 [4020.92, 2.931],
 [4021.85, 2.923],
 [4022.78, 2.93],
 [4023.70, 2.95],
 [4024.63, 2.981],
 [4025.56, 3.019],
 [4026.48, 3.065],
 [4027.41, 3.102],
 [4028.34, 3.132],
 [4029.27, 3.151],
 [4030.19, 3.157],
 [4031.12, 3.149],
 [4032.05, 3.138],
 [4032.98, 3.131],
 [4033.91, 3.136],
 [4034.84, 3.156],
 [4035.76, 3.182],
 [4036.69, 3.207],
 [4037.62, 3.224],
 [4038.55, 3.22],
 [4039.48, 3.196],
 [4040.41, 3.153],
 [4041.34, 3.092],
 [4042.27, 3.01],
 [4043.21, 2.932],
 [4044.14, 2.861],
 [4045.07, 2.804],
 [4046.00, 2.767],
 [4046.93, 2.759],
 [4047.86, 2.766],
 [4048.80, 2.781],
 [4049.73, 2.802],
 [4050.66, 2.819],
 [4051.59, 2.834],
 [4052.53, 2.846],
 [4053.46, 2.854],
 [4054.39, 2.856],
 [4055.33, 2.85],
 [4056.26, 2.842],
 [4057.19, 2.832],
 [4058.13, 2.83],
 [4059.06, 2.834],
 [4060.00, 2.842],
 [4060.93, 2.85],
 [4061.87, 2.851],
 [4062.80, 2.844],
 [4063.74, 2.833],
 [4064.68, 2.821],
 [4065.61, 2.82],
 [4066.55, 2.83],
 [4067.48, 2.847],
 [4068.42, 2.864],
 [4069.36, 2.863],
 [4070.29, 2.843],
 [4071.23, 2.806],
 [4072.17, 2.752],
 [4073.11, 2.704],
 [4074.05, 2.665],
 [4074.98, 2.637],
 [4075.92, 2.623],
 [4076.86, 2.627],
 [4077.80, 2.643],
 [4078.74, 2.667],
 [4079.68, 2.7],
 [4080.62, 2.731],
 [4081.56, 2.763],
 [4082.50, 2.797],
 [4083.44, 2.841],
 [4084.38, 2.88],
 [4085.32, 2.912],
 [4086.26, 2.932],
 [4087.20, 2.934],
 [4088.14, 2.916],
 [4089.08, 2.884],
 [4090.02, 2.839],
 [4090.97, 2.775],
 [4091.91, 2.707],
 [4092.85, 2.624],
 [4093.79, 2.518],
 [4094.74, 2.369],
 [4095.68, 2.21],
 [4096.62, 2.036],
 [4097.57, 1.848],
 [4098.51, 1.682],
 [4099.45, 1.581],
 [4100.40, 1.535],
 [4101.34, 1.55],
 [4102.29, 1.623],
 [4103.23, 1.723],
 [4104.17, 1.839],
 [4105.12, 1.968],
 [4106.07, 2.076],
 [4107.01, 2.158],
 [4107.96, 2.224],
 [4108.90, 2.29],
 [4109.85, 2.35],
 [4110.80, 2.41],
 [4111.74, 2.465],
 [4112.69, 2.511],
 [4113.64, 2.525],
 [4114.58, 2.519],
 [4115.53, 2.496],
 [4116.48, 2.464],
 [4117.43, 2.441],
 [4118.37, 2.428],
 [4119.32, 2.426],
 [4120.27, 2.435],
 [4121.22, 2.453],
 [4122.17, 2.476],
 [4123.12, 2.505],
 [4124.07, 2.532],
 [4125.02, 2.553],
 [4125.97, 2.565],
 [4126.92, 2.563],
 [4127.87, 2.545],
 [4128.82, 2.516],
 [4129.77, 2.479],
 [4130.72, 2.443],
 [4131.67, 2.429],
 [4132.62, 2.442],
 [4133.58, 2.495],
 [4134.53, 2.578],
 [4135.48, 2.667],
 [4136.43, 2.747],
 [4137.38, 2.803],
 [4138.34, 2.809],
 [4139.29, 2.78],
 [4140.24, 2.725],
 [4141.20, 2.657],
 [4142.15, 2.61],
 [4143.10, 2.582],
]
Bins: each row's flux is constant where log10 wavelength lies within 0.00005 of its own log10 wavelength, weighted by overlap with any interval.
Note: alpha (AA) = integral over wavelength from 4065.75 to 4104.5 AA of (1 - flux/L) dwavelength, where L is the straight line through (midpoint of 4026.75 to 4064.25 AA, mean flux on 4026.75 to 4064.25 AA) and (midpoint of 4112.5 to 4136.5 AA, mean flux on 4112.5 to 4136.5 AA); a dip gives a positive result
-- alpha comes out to 3.1 AA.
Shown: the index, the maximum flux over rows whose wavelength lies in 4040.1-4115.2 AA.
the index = 3.153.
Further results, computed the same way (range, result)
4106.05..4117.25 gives 2.525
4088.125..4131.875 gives 2.916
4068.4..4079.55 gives 2.864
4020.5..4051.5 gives 3.224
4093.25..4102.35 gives 2.518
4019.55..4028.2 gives 3.102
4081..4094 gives 2.934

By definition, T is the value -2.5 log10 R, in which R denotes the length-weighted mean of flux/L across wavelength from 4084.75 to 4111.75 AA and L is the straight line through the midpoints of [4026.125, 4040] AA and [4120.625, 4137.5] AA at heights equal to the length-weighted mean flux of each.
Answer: 0.20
